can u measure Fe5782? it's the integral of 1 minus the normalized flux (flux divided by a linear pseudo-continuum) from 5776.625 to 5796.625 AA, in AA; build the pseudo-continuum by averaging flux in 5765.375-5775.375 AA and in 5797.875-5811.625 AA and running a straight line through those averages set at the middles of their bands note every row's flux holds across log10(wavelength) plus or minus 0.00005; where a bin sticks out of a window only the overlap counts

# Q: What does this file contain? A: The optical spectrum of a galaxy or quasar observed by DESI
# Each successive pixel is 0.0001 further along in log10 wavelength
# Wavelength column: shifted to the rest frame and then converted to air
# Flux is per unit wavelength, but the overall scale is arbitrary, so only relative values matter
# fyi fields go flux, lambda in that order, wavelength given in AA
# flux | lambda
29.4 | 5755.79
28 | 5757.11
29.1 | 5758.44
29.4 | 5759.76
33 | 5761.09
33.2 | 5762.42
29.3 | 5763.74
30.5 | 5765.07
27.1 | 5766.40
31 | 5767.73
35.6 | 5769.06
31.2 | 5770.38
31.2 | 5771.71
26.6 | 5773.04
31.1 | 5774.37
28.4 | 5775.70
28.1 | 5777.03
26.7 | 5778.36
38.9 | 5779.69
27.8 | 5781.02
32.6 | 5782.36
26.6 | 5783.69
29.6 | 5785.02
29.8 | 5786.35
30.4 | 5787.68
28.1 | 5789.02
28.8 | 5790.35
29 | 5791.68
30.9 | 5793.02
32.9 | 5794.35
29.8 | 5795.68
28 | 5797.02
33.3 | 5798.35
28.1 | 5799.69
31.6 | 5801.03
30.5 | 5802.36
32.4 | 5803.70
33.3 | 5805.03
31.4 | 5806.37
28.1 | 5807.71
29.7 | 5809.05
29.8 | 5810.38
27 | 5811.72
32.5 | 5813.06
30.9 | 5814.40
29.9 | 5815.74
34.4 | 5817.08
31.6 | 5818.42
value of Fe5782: 0.4 AA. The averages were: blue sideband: 30.5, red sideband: 30.6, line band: 30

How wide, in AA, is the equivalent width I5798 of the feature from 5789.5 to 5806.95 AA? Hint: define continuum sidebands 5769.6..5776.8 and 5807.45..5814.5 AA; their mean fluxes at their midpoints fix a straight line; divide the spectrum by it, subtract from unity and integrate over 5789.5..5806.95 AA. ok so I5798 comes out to -0.6 AA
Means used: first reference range 29.7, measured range 30.7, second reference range 29.7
